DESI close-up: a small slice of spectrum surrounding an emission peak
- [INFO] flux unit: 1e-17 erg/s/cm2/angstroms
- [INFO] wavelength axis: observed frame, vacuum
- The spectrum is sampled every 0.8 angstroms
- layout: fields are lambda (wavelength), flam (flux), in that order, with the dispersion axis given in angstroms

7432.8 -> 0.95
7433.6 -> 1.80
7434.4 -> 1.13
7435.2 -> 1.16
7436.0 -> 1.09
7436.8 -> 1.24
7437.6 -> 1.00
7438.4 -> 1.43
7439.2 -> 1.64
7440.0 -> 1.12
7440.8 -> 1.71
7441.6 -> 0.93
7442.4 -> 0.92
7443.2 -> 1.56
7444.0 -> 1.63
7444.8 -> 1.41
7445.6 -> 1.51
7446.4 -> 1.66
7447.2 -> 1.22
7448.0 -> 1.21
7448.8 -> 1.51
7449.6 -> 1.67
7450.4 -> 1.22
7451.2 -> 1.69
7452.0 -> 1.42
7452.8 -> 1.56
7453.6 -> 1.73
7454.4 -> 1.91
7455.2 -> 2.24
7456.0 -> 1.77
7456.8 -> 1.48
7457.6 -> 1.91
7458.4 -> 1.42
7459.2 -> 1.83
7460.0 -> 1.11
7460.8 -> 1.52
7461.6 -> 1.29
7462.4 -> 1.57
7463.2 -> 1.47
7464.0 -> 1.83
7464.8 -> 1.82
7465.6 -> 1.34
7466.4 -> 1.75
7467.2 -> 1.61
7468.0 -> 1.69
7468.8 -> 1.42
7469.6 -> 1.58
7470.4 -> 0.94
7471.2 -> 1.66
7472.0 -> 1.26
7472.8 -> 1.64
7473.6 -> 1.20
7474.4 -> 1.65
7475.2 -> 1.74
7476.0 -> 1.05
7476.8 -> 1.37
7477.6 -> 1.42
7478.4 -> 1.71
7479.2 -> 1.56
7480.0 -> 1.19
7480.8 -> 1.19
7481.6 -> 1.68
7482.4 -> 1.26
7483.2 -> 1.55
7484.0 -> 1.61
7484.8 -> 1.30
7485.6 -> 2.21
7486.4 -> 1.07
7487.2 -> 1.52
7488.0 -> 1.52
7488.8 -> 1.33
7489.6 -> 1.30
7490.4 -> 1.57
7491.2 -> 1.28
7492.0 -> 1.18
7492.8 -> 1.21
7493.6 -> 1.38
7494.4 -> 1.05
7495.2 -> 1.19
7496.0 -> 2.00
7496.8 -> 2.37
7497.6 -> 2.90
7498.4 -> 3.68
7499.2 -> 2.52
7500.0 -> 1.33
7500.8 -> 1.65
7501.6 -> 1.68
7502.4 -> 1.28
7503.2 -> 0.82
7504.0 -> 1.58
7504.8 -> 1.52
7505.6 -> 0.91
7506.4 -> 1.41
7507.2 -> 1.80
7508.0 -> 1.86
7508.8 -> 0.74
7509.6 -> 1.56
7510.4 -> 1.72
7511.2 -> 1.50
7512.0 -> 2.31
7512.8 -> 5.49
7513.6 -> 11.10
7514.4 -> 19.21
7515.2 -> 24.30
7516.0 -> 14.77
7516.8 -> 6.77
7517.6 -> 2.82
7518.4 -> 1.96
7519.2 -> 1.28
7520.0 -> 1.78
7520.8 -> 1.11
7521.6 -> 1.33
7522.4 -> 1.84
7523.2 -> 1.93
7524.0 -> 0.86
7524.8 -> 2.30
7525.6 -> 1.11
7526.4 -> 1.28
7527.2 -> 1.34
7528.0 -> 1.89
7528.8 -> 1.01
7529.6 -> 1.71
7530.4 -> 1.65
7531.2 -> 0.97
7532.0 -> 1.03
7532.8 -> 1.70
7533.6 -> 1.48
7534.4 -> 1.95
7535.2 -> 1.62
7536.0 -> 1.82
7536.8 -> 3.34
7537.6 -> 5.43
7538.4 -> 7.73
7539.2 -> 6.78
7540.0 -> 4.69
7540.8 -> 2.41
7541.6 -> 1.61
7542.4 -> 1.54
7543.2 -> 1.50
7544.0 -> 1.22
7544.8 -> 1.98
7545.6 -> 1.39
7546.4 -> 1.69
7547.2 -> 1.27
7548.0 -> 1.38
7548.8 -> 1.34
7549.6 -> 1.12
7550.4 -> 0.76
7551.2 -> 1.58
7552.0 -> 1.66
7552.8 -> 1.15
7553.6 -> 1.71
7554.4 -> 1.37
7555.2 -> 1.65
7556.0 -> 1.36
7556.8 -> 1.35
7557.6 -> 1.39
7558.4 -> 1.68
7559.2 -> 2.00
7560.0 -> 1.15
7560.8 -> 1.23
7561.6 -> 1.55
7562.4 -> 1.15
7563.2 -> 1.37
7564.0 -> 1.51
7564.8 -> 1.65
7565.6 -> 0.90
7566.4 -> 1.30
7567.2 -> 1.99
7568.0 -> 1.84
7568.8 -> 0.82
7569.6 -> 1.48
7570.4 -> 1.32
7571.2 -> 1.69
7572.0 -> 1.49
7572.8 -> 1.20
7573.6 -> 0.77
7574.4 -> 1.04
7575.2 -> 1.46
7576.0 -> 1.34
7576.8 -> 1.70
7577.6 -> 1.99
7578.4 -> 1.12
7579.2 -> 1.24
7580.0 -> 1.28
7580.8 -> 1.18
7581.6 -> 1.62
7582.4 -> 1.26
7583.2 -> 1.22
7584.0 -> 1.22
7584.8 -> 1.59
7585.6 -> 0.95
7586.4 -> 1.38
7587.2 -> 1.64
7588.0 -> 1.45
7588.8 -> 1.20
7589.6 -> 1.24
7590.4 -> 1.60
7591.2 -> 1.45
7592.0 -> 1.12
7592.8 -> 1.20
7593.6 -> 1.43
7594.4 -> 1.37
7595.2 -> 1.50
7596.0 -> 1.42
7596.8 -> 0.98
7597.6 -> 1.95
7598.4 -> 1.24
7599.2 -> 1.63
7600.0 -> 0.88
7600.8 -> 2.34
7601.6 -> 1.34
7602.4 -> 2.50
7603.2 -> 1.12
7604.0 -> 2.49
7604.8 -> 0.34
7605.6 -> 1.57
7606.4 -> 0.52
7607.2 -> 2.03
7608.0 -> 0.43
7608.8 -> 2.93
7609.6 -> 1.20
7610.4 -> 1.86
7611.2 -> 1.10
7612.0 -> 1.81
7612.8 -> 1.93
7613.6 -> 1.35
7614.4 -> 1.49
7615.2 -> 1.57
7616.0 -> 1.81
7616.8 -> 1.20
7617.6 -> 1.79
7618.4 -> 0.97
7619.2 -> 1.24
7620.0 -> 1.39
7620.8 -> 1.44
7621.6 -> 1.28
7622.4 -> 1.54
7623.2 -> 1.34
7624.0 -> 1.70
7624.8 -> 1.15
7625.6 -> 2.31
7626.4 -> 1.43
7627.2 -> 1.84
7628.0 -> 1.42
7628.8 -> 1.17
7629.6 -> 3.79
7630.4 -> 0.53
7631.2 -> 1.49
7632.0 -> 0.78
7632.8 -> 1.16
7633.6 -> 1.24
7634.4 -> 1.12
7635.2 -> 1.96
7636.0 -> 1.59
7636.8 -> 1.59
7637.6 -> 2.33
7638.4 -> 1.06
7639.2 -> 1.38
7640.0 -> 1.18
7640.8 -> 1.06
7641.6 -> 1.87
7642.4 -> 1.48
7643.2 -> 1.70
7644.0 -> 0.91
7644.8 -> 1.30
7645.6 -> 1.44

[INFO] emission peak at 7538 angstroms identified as [N II]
